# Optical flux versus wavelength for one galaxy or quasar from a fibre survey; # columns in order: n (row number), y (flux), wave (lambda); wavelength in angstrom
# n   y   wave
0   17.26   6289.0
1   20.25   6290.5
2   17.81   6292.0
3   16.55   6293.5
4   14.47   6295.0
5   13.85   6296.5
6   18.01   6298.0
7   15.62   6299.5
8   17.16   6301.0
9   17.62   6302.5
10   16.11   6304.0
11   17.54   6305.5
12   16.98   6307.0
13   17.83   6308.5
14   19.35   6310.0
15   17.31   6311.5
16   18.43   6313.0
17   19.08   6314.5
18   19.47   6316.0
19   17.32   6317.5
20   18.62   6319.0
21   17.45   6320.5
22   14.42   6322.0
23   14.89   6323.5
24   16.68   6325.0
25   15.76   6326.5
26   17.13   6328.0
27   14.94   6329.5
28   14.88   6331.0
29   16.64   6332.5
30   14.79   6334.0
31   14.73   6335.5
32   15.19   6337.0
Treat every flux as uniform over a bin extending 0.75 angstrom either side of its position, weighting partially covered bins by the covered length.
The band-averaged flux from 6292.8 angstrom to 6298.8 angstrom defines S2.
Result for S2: 15.7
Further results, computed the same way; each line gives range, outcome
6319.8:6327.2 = 15.8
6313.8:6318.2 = 18.6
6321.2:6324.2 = 14.7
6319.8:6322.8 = 15.9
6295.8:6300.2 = 15.9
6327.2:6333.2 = 15.9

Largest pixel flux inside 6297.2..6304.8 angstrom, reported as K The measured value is 18.01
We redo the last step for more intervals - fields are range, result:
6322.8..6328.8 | 17.13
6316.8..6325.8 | 18.62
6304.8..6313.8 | 19.35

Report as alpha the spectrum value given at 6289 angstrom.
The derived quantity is 17.26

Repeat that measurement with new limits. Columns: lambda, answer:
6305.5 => 17.54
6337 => 15.19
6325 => 16.68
